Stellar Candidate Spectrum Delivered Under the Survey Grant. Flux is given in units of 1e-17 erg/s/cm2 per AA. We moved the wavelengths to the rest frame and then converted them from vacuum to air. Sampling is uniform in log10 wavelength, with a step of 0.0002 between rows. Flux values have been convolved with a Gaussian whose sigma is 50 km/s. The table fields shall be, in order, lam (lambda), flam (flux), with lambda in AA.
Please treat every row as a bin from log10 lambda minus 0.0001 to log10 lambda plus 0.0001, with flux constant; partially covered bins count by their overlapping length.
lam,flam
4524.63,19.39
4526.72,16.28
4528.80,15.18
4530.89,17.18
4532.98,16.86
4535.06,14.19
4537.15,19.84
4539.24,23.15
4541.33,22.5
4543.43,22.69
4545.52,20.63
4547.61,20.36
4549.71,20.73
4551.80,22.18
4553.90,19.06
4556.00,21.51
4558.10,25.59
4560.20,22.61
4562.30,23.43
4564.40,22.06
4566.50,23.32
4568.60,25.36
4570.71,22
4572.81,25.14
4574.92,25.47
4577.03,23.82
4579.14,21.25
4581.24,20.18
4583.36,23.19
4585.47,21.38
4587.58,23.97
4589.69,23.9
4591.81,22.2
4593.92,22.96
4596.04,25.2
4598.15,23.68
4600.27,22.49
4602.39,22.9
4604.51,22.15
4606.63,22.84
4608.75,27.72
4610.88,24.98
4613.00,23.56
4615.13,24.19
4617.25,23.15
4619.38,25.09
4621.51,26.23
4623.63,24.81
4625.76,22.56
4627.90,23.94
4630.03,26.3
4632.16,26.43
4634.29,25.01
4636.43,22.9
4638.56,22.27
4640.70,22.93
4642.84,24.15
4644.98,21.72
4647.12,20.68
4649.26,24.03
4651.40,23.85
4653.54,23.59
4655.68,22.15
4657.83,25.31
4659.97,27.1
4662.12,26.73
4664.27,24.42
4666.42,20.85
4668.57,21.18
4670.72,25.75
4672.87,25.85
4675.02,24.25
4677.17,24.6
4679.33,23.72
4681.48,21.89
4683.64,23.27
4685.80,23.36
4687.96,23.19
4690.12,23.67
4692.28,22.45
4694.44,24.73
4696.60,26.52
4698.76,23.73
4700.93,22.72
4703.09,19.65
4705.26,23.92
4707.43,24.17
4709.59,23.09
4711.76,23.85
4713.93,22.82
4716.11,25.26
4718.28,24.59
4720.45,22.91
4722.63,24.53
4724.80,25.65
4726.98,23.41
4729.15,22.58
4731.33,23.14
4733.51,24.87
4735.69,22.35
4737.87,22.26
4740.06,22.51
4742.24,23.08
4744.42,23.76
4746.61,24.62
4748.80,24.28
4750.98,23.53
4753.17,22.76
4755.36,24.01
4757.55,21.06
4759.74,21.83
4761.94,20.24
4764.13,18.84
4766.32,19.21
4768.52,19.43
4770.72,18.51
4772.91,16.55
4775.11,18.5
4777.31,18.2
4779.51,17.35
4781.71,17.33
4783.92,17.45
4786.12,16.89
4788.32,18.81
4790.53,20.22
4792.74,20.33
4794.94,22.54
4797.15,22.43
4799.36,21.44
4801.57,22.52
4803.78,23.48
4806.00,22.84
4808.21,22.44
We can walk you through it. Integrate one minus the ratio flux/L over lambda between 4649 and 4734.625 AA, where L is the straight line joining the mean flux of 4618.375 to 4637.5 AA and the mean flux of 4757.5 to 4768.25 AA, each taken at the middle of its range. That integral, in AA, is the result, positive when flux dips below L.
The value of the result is -4.9 AA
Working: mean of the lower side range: 24.8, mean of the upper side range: 20.1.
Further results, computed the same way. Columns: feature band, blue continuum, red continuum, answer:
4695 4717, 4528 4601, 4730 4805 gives -2.4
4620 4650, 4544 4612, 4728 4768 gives -1.4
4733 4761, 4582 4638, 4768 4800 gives -4.2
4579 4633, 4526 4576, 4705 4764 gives -4.8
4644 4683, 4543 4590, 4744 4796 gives -4.2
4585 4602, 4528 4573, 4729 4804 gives -1.8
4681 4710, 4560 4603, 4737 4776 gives -1.8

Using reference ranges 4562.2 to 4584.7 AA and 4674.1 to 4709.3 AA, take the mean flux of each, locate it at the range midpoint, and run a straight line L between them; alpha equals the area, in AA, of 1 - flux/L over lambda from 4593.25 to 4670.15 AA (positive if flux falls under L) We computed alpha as -1.9 AA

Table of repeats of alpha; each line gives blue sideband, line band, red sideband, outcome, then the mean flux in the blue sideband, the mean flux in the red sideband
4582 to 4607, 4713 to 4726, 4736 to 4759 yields -0.7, 23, 23.1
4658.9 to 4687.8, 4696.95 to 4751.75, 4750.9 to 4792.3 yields -4.9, 24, 19.4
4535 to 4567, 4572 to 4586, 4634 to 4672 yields -0.5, 21.7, 23.6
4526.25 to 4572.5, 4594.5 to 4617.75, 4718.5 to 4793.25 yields -3.2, 20.9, 21.2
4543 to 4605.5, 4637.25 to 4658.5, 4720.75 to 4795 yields -0.9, 22.7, 21.2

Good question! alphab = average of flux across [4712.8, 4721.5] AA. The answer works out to 23.9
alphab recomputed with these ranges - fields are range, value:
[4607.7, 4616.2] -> 25.1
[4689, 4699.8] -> 24.2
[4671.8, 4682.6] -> 24.1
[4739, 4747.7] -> 23.5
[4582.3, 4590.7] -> 23.1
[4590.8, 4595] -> 22.6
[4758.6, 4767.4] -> 20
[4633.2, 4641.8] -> 23.3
